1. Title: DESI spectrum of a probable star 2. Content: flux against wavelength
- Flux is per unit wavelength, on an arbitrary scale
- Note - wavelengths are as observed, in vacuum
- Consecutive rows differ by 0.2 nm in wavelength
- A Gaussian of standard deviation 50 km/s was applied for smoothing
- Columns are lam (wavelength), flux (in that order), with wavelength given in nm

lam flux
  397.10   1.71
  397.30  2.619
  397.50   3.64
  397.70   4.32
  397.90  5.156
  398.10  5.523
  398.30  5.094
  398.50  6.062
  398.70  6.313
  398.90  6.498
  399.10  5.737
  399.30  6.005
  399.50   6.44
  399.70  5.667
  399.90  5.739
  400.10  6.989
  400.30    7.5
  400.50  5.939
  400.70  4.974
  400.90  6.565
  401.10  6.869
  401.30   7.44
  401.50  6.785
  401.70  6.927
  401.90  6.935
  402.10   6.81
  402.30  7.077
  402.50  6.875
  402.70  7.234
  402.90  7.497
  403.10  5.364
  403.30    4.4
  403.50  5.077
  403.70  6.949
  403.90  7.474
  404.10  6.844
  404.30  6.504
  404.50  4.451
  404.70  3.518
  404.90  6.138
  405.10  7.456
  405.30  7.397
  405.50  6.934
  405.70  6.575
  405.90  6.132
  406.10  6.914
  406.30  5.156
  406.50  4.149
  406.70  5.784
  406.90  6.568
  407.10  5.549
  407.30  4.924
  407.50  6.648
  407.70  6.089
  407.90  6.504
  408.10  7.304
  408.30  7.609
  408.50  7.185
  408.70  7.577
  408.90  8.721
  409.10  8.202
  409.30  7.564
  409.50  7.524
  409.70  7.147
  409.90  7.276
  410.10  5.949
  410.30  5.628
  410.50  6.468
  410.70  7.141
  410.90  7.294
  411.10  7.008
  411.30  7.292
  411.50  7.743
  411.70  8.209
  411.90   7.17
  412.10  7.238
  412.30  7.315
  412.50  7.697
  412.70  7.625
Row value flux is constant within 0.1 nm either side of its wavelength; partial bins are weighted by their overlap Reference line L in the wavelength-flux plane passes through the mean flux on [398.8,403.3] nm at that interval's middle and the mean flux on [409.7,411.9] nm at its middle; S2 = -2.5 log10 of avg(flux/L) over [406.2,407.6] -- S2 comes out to 0.22 mag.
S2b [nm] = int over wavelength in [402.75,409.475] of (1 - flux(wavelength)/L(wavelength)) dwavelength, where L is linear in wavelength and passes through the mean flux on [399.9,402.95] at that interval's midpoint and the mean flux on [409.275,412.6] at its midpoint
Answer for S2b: 0.53 nm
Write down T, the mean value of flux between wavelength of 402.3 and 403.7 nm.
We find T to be 6.21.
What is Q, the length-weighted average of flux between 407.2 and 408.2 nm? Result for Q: 6.29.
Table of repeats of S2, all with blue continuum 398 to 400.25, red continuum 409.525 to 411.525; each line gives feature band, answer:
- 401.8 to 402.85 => -0.120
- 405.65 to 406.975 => 0.125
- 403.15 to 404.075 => 0.064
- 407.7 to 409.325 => -0.115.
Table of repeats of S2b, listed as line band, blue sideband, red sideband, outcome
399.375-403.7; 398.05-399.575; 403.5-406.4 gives -0.24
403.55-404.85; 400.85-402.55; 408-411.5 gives 0.20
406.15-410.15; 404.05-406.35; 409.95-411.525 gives -0.10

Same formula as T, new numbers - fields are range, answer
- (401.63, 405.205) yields 6.3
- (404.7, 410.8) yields 6.62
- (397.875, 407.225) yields 6.22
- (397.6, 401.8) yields 6.12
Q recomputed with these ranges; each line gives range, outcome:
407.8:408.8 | 7.24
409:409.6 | 7.76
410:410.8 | 6.3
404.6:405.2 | 5.7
